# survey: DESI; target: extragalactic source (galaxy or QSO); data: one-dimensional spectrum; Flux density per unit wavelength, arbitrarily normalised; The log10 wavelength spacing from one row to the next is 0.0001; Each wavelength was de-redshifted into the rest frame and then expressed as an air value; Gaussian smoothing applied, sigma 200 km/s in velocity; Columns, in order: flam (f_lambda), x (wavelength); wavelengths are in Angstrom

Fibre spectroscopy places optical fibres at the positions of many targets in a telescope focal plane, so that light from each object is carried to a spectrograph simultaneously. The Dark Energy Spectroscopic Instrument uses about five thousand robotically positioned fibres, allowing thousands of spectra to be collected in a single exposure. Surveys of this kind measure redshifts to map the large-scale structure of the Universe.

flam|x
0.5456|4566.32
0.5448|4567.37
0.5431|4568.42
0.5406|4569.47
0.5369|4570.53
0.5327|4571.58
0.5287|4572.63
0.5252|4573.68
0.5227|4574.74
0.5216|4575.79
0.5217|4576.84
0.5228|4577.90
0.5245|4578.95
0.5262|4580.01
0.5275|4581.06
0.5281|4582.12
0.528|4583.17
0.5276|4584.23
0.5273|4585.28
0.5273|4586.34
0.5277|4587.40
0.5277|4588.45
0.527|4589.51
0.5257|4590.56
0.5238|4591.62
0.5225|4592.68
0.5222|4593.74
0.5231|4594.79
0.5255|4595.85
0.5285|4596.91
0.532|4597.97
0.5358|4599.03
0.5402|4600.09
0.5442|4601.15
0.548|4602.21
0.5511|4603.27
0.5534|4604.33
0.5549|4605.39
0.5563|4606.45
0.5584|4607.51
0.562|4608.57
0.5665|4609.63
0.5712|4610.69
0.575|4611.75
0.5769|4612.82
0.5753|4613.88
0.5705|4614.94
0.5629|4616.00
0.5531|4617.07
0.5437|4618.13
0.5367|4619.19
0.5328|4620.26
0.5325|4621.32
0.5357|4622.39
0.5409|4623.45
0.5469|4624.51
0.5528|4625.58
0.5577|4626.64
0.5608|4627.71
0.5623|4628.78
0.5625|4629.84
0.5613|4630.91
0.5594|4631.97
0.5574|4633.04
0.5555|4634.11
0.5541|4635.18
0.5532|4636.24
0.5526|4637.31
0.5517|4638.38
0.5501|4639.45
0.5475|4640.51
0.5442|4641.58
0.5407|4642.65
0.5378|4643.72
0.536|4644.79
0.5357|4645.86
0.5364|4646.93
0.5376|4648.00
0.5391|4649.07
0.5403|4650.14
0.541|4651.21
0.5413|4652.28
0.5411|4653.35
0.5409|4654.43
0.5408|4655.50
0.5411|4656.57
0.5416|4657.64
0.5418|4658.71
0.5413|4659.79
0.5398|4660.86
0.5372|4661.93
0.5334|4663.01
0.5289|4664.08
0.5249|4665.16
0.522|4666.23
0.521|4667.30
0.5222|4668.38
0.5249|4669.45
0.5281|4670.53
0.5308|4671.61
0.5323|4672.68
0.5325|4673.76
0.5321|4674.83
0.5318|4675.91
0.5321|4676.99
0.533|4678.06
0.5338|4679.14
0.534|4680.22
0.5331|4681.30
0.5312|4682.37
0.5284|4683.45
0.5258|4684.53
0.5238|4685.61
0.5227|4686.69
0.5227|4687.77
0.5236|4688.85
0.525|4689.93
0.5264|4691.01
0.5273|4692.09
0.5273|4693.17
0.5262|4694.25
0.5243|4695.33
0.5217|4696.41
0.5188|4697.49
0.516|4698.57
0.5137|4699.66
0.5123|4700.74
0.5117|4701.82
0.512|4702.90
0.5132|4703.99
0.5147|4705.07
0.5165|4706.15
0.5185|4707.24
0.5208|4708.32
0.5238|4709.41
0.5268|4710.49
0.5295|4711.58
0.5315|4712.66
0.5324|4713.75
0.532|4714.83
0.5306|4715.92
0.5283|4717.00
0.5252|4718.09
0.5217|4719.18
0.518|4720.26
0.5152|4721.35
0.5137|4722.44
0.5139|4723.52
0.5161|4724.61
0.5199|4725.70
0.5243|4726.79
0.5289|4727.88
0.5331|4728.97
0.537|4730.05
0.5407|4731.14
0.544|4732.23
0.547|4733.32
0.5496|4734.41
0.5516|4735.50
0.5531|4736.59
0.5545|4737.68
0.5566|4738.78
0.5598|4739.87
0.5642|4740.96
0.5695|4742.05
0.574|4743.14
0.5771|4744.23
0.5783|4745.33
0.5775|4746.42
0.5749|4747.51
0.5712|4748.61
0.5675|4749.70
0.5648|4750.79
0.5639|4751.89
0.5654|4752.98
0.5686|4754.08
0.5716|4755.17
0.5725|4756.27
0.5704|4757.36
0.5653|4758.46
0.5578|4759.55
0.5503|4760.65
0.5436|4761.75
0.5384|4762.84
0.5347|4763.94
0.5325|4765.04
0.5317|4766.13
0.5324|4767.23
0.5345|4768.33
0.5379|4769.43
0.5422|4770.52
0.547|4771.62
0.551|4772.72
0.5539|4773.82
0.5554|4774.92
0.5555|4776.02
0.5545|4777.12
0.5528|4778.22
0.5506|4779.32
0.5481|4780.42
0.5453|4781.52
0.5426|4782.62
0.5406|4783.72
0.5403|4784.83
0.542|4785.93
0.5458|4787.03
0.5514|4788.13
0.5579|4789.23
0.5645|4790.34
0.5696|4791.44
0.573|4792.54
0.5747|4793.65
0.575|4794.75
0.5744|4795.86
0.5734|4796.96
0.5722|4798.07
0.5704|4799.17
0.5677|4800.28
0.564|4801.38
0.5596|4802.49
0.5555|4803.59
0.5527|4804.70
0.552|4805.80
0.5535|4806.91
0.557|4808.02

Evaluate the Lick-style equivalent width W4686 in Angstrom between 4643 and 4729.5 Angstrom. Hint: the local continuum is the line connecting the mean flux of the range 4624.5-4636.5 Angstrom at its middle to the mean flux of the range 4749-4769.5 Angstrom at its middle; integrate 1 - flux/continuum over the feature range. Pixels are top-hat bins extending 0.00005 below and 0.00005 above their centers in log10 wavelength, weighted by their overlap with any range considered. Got 4.3 Angstrom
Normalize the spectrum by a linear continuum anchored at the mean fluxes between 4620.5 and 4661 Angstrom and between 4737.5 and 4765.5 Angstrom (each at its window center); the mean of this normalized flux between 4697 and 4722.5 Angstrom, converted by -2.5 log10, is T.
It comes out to 0.07 mag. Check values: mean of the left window 0.546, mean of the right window 0.563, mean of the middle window 0.521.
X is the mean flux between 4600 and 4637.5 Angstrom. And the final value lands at 0.555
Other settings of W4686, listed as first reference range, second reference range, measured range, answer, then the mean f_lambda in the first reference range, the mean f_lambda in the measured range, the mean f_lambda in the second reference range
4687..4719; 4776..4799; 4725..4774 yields -1.0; 0.522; 0.553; 0.558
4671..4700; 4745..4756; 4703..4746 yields 1.3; 0.527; 0.536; 0.57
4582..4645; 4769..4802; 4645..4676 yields 0.8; 0.546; 0.535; 0.557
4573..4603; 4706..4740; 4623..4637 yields -0.7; 0.528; 0.556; 0.531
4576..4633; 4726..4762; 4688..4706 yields 1.1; 0.543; 0.52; 0.558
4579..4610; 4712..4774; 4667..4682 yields 0.3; 0.536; 0.53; 0.547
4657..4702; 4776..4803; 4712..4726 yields 0.4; 0.528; 0.523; 0.559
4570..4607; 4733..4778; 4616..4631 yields -0.3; 0.531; 0.548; 0.557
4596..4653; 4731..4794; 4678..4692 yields 0.6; 0.55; 0.528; 0.555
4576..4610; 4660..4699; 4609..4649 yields -1.5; 0.535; 0.552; 0.528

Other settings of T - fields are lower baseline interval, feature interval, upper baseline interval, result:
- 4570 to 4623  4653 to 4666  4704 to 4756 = 0.01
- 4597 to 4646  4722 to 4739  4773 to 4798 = 0.04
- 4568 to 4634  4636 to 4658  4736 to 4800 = 0.01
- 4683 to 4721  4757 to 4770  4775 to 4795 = 0.00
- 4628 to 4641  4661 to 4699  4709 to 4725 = 0.02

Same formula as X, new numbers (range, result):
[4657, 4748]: 0.533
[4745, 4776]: 0.555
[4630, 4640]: 0.555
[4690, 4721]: 0.522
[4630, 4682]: 0.539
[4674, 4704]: 0.525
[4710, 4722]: 0.526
